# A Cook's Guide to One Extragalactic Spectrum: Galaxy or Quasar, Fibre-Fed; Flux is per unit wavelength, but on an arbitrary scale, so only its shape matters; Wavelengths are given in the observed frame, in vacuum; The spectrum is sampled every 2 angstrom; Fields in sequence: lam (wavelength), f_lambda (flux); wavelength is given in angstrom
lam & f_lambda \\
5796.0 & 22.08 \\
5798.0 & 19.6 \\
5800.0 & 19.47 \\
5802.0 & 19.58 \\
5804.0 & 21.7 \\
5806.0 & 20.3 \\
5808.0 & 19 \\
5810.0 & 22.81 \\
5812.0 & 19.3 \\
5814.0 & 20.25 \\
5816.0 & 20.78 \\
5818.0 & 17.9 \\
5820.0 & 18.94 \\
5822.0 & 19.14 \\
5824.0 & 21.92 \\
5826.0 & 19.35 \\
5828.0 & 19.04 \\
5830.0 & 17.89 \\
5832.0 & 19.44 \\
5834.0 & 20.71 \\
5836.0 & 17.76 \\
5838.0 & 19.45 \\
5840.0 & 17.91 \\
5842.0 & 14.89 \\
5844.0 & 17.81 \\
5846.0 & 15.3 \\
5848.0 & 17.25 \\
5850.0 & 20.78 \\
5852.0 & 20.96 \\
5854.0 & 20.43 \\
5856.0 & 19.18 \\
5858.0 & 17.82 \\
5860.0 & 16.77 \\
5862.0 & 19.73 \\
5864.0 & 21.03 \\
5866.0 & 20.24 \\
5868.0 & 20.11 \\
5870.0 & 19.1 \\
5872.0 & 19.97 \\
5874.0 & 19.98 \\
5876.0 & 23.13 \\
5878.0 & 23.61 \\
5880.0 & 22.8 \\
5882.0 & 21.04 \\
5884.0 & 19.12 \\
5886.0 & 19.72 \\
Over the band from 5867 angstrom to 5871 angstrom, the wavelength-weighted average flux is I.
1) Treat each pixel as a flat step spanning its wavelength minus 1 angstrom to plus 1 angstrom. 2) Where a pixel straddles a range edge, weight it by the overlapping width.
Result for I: 19.6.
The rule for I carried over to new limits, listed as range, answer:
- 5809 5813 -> 21.1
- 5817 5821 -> 18.4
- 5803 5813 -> 20.6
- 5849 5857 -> 20.3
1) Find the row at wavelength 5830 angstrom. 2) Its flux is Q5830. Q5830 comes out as 17.89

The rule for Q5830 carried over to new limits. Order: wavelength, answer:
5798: 19.6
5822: 19.14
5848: 17.25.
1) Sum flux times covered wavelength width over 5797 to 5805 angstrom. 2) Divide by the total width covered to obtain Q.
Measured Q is 20.1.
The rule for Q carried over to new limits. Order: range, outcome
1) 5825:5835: 19.3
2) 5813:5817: 20.5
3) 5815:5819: 19.3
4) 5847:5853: 19.7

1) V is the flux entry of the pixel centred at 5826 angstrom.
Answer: 19.35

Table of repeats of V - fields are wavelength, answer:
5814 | 20.25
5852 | 20.96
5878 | 23.61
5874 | 19.98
